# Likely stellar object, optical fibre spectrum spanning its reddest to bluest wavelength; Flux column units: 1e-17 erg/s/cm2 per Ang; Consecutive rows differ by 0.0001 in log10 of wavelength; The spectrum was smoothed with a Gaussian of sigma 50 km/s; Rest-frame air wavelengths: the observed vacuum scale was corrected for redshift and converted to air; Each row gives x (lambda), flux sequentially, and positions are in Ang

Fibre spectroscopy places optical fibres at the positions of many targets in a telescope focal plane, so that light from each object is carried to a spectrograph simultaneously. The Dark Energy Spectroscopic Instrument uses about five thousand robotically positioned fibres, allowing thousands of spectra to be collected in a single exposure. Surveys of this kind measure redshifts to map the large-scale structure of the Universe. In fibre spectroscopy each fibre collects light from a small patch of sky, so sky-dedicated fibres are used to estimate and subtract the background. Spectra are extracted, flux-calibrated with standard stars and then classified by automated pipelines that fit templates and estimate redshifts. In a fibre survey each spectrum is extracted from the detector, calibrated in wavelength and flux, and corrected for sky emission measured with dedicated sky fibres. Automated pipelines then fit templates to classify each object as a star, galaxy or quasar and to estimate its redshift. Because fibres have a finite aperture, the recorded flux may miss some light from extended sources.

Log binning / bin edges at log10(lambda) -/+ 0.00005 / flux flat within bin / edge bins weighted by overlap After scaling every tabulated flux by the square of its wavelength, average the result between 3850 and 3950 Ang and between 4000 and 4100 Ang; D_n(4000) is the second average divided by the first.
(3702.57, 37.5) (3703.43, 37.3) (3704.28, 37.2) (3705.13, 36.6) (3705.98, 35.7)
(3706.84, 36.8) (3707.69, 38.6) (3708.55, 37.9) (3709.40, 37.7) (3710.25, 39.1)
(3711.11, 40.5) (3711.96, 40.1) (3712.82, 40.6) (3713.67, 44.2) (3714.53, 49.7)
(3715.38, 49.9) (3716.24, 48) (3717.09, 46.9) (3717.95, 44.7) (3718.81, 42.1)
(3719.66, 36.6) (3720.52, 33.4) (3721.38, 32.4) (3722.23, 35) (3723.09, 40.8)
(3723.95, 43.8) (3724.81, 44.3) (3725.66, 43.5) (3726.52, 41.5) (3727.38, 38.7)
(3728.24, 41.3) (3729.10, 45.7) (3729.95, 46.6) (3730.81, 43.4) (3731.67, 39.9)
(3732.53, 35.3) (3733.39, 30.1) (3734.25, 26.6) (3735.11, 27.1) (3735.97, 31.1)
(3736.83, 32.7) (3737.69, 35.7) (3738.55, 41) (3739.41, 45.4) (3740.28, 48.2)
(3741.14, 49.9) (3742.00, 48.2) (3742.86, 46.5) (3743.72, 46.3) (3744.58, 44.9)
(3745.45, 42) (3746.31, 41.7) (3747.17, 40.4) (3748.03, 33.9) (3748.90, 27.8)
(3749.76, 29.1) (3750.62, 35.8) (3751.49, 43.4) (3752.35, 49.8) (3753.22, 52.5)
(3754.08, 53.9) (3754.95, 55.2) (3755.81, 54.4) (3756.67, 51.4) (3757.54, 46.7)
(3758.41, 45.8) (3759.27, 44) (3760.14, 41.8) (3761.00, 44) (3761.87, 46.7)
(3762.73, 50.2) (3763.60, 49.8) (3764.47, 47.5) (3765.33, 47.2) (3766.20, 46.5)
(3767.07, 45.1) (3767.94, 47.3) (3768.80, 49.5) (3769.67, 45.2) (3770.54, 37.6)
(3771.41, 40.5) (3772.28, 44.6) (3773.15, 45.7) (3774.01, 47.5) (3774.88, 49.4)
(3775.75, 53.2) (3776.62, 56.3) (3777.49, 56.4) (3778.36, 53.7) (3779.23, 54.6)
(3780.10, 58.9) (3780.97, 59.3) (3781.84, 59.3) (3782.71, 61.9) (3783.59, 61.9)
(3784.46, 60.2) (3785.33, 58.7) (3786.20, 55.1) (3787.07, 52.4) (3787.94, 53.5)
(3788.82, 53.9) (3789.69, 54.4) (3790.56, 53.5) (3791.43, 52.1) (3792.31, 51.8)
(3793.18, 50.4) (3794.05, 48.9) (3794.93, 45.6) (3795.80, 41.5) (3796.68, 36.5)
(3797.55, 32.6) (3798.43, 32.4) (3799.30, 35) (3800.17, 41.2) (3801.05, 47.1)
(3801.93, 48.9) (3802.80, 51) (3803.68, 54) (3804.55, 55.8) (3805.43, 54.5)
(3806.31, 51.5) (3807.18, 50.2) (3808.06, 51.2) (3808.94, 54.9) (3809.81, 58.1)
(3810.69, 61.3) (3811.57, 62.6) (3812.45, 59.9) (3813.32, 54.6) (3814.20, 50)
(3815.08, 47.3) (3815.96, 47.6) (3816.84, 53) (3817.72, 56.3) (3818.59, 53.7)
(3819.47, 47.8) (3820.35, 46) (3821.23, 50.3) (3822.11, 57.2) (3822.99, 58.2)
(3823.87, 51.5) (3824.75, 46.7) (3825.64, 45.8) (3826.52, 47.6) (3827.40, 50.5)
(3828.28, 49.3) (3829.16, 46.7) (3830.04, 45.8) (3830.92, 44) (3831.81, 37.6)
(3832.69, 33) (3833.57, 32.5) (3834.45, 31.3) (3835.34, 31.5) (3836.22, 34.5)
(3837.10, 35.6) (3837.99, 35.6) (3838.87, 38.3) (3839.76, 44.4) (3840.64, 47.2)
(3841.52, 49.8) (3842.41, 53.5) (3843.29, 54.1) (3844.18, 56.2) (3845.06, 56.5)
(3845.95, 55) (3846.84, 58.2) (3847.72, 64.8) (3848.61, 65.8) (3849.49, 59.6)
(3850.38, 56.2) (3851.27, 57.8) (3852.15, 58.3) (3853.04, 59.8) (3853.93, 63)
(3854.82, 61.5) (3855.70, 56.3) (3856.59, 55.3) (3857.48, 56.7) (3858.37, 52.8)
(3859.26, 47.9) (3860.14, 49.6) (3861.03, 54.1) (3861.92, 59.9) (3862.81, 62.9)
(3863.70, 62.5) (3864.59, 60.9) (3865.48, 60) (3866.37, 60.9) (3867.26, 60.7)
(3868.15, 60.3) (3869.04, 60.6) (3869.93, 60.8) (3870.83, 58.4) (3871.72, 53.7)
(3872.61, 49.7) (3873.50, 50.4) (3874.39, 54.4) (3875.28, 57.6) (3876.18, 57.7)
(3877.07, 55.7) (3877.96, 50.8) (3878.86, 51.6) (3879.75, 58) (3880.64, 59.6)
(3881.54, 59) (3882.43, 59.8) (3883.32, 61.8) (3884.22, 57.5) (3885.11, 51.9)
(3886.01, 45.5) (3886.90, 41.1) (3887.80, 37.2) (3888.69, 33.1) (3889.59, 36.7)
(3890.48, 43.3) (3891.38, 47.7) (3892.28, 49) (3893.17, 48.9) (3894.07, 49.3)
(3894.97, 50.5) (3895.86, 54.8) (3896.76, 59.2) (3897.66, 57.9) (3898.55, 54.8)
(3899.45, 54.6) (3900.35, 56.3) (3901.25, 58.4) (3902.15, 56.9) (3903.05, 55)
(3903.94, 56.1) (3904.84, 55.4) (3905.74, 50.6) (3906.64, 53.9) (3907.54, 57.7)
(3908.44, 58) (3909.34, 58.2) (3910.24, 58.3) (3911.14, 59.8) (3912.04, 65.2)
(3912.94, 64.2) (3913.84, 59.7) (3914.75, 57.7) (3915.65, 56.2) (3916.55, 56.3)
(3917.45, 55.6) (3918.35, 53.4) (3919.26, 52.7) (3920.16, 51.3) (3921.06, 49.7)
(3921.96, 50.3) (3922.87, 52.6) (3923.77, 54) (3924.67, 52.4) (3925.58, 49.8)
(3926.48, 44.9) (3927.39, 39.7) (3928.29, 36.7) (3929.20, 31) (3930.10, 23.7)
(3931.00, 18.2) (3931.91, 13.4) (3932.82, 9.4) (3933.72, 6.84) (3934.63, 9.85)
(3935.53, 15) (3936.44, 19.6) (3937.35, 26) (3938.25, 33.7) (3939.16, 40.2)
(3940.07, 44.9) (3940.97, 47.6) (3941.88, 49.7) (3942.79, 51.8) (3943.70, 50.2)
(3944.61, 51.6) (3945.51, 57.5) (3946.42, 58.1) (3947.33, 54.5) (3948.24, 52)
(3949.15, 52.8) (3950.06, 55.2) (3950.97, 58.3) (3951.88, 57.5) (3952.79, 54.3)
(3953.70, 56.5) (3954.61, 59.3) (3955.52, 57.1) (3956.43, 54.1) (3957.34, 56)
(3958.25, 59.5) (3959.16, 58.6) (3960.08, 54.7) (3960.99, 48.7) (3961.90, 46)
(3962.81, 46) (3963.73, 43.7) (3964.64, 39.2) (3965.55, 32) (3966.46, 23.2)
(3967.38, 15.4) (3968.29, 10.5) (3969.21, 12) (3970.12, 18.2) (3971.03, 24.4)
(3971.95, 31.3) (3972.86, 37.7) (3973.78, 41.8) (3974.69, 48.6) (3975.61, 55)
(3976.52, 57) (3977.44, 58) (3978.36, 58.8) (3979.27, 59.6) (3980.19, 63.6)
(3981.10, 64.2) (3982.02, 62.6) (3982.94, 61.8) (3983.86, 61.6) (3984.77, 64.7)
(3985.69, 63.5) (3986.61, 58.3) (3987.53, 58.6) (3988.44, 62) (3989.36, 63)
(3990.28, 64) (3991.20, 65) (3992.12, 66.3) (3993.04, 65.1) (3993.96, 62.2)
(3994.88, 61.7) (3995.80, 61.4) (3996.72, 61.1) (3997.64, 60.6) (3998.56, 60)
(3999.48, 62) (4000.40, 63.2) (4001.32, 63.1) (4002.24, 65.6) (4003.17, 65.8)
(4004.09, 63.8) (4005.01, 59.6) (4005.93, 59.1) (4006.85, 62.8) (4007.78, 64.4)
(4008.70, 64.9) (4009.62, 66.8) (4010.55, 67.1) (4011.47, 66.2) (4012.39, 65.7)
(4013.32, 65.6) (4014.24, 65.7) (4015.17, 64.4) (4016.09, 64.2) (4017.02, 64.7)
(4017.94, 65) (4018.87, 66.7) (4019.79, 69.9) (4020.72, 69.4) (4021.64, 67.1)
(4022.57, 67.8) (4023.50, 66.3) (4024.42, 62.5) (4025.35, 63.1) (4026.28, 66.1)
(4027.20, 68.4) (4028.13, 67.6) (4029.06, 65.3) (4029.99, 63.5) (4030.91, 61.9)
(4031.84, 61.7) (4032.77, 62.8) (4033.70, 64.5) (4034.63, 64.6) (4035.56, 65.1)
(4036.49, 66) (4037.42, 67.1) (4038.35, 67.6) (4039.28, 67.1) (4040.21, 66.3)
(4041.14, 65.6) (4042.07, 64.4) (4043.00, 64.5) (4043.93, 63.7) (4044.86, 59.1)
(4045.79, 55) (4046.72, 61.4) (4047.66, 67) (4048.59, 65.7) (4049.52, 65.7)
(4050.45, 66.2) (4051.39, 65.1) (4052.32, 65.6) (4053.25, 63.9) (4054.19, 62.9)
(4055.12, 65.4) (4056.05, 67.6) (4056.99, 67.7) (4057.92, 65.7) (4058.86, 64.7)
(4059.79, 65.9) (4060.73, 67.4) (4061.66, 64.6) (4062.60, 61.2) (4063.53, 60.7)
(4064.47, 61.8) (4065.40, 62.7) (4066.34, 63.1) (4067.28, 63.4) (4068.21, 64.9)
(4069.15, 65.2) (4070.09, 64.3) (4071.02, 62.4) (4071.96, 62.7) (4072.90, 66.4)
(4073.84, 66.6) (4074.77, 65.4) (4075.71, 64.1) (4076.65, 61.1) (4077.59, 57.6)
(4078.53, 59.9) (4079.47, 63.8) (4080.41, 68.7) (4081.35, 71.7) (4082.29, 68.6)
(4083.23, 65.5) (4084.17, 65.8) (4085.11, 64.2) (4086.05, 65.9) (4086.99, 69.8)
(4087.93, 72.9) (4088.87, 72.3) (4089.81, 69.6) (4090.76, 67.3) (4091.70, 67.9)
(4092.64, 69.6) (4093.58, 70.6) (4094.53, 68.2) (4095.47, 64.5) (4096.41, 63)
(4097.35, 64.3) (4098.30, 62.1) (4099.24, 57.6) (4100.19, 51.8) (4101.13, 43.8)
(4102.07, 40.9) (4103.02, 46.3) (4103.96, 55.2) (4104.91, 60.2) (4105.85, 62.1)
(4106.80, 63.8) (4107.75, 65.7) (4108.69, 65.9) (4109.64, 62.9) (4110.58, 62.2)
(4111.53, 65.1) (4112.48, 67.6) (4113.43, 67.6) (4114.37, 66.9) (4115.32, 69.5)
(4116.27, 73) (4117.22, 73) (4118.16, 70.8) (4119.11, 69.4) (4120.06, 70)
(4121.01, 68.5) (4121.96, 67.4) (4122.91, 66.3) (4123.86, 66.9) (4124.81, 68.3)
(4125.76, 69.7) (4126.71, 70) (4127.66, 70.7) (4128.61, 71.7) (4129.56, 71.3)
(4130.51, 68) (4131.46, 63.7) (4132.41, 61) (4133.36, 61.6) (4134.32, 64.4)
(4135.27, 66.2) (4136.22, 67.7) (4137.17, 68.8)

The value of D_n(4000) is 1.39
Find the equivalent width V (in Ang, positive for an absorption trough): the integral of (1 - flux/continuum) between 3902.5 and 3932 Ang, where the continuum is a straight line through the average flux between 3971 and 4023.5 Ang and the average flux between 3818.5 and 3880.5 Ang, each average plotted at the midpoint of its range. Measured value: 3.0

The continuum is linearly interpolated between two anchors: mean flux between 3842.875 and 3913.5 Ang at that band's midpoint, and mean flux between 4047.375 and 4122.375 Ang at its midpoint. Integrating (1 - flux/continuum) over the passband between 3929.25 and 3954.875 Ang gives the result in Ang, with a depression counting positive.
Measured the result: 8.1 Ang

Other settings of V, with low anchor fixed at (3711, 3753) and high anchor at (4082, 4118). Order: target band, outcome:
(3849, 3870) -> -4.10 Ang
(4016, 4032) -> -1.76 Ang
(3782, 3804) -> -2.49 Ang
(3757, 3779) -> -2.29 Ang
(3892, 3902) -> -0.59 Ang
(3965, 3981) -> 4.97 Ang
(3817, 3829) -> -1.14 Ang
